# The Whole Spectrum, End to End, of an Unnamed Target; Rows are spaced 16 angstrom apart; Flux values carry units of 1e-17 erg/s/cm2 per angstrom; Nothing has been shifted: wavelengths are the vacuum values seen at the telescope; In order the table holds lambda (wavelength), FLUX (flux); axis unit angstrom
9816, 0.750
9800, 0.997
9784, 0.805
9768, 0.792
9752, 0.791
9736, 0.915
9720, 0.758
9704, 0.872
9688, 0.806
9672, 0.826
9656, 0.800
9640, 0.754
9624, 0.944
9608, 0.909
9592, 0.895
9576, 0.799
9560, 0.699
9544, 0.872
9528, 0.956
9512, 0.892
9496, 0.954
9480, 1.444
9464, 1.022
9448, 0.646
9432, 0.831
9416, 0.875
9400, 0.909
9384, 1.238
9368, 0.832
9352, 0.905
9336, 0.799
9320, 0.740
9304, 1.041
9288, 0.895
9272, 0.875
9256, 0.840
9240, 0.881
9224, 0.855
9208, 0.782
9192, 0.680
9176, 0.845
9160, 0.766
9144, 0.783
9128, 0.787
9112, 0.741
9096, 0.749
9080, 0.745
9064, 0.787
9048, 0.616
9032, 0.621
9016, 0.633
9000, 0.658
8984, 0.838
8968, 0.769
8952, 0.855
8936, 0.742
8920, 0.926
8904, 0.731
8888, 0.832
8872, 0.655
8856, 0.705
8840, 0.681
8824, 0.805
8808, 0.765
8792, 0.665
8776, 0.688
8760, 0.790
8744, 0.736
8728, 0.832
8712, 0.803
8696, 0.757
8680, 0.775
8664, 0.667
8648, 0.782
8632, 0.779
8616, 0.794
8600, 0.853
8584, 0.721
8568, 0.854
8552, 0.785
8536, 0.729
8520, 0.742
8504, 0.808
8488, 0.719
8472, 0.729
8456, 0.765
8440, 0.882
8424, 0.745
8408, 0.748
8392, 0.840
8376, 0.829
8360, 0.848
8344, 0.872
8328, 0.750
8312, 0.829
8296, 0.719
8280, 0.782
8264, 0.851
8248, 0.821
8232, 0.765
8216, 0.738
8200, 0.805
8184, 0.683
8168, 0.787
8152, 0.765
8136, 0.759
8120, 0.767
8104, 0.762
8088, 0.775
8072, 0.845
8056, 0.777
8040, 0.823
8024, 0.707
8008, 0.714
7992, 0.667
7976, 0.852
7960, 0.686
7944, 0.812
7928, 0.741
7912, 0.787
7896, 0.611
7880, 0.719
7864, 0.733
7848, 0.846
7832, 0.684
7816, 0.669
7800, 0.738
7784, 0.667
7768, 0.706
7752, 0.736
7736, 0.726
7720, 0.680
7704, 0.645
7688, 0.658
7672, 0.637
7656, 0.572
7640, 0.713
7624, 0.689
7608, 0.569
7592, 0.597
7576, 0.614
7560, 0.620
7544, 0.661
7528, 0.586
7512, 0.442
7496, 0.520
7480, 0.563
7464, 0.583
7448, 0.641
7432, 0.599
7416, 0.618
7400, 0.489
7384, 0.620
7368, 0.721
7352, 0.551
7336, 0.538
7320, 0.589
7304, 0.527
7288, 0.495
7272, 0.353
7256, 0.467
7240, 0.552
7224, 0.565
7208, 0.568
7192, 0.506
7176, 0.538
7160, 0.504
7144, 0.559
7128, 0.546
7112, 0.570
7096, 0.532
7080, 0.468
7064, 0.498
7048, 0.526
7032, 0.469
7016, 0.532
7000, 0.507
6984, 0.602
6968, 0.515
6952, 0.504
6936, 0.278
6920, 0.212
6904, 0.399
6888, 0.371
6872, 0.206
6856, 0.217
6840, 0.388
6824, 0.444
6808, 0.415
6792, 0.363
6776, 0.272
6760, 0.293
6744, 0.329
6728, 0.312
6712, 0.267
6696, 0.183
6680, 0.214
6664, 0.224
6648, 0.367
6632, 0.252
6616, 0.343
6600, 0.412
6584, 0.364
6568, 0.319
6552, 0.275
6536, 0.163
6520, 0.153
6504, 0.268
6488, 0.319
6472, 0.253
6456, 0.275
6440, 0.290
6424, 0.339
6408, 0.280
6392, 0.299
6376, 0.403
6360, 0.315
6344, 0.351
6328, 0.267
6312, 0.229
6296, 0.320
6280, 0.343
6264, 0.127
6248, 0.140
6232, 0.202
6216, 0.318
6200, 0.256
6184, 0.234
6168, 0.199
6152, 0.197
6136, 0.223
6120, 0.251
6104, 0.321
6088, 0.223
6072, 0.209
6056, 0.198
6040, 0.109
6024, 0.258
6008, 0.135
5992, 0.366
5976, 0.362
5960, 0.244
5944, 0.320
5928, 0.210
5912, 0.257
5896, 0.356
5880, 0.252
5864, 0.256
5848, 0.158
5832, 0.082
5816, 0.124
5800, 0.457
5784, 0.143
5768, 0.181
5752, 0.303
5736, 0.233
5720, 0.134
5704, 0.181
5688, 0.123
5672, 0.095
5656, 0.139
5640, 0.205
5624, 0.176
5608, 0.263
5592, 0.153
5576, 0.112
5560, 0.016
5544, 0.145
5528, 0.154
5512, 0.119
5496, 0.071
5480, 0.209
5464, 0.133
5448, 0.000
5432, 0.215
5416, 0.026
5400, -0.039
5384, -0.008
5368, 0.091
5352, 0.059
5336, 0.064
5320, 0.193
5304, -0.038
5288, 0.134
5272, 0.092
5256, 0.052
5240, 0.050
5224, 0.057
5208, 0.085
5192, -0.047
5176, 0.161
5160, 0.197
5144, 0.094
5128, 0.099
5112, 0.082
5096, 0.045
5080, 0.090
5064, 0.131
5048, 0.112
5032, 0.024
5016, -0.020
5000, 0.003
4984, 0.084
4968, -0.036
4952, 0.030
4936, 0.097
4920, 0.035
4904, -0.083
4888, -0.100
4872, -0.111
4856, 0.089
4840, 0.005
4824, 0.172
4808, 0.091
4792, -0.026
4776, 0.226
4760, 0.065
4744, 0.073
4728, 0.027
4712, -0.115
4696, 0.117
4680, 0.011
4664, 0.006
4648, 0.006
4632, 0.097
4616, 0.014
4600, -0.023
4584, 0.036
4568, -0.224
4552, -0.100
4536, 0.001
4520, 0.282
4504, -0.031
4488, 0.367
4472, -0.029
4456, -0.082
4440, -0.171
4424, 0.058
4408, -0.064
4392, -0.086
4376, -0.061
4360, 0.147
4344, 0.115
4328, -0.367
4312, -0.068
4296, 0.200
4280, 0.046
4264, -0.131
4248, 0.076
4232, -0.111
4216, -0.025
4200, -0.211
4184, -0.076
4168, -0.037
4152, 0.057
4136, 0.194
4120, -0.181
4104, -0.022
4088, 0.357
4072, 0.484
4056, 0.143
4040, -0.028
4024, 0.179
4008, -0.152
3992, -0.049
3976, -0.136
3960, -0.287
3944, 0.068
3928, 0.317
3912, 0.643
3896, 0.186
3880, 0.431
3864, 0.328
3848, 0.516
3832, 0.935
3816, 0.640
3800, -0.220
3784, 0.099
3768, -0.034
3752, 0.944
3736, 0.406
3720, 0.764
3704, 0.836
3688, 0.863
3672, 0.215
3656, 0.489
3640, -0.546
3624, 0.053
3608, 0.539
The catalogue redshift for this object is 0.74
